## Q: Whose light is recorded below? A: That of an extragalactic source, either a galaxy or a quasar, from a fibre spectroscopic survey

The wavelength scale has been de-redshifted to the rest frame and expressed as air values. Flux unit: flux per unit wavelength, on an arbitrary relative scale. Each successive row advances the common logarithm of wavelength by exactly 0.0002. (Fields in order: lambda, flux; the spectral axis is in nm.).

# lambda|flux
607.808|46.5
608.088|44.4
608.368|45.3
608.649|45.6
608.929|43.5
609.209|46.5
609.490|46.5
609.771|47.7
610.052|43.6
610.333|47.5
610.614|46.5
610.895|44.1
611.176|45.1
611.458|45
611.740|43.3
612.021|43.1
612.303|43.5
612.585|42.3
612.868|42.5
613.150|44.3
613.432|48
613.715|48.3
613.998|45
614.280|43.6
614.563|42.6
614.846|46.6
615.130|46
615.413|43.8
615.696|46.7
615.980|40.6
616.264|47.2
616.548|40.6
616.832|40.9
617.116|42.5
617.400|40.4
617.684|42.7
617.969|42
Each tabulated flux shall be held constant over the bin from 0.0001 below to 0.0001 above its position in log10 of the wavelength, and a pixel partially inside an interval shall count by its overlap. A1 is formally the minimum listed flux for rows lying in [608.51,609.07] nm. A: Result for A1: 43.5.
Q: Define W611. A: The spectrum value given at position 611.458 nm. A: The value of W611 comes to 45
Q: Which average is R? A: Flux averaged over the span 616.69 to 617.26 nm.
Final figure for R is 41.7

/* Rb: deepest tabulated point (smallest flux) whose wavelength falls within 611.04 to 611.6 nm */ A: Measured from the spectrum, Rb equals 45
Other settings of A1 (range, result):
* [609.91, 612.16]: 43.1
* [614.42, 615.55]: 42.6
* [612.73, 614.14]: 42.5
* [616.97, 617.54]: 40.4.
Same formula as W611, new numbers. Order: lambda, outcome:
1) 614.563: 42.6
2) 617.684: 42.7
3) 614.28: 43.6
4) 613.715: 48.3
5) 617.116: 42.5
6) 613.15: 44.3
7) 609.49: 46.5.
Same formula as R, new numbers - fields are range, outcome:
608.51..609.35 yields 45.2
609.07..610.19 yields 46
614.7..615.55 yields 45.4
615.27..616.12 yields 43.7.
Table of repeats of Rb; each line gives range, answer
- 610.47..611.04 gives 44.1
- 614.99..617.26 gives 40.6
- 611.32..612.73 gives 42.3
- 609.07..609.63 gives 46.5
